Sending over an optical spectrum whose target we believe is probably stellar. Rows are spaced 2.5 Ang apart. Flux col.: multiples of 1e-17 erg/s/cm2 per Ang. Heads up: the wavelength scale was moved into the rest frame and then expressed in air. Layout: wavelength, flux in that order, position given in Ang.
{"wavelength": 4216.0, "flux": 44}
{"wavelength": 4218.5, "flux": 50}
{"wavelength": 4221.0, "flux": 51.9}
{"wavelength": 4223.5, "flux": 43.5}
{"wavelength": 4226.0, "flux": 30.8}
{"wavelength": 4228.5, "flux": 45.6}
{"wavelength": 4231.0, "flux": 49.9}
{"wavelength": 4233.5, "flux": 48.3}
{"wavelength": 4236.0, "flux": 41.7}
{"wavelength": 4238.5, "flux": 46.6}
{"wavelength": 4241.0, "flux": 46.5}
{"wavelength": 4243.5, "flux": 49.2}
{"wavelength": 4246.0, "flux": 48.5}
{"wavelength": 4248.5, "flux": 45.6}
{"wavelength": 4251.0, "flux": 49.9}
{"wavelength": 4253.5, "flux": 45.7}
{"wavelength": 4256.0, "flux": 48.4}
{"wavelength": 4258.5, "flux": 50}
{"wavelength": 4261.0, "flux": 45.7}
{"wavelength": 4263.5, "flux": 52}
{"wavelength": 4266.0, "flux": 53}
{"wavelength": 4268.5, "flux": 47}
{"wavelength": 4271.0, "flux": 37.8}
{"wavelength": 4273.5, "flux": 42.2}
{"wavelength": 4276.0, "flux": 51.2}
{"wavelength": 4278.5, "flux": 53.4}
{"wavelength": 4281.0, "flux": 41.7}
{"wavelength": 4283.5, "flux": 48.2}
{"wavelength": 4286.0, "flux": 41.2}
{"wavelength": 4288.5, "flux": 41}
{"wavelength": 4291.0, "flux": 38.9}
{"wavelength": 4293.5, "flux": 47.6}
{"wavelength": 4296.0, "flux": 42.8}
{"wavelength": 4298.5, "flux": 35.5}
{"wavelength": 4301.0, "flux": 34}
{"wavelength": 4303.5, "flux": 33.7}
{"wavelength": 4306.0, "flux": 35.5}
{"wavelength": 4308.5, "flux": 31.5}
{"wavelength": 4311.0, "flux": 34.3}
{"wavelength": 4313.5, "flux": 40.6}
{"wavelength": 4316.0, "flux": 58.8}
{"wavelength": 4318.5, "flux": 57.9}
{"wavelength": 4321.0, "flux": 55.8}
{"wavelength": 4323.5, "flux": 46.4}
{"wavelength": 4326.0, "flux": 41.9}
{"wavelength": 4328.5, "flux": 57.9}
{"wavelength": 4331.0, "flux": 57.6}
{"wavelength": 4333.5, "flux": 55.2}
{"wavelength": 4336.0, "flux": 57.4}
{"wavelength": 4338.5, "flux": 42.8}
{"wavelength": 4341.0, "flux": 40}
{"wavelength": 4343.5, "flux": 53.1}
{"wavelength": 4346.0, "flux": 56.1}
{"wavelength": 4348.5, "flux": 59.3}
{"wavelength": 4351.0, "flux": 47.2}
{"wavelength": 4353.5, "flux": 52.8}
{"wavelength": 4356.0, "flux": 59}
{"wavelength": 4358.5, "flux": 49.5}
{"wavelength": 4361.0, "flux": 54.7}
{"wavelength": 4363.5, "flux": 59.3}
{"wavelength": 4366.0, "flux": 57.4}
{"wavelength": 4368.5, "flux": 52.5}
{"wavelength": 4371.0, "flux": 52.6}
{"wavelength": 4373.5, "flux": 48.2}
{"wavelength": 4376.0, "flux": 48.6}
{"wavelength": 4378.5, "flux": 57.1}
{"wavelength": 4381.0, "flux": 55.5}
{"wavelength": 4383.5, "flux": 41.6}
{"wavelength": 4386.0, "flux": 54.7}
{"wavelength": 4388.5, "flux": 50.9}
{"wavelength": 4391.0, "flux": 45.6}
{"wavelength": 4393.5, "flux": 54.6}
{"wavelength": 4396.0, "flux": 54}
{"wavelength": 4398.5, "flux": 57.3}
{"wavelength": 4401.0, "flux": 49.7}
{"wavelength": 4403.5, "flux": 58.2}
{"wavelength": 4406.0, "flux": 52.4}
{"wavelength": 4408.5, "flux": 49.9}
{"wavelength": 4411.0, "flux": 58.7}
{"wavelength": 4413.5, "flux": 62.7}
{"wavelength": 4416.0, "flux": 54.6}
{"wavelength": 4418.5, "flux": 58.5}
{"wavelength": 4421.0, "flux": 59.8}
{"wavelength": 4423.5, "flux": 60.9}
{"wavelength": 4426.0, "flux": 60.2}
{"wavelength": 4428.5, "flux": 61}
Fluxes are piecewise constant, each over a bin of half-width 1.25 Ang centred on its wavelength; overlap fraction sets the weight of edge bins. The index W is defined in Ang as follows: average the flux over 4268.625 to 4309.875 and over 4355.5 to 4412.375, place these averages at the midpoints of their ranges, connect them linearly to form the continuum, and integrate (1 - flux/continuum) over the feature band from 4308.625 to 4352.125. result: -3.6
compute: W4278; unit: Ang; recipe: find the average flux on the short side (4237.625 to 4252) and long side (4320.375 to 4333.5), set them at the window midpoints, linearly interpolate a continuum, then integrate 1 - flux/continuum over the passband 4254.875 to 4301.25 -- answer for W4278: 4.1 Ang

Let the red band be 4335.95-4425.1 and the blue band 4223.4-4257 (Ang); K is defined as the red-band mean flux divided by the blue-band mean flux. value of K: 1.2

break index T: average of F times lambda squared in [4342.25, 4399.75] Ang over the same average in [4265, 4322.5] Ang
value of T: 1.26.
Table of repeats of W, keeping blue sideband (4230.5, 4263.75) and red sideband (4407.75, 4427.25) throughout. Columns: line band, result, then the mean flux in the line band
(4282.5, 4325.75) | 7.3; 42.5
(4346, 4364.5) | -0.1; 54.6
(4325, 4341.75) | 0.7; 50.8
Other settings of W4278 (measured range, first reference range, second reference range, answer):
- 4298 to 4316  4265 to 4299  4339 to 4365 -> 4.1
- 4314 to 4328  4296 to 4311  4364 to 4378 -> -4.5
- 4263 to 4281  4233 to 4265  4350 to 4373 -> 0.5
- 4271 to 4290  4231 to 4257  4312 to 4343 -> 1.5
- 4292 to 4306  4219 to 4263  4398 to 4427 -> 3.2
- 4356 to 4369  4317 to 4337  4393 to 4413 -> -0.2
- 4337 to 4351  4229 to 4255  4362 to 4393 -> 0.2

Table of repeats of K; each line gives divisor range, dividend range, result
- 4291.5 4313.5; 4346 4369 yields 1.47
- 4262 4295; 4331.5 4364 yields 1.15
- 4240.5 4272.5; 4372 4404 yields 1.09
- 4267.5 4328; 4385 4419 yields 1.25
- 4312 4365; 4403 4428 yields 1.10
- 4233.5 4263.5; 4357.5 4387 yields 1.11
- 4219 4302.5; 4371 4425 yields 1.19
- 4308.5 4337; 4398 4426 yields 1.13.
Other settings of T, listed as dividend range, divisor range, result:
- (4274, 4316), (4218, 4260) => 0.91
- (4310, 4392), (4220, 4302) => 1.19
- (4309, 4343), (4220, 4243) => 1.15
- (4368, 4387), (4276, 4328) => 1.22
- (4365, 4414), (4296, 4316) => 1.49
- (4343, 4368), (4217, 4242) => 1.28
